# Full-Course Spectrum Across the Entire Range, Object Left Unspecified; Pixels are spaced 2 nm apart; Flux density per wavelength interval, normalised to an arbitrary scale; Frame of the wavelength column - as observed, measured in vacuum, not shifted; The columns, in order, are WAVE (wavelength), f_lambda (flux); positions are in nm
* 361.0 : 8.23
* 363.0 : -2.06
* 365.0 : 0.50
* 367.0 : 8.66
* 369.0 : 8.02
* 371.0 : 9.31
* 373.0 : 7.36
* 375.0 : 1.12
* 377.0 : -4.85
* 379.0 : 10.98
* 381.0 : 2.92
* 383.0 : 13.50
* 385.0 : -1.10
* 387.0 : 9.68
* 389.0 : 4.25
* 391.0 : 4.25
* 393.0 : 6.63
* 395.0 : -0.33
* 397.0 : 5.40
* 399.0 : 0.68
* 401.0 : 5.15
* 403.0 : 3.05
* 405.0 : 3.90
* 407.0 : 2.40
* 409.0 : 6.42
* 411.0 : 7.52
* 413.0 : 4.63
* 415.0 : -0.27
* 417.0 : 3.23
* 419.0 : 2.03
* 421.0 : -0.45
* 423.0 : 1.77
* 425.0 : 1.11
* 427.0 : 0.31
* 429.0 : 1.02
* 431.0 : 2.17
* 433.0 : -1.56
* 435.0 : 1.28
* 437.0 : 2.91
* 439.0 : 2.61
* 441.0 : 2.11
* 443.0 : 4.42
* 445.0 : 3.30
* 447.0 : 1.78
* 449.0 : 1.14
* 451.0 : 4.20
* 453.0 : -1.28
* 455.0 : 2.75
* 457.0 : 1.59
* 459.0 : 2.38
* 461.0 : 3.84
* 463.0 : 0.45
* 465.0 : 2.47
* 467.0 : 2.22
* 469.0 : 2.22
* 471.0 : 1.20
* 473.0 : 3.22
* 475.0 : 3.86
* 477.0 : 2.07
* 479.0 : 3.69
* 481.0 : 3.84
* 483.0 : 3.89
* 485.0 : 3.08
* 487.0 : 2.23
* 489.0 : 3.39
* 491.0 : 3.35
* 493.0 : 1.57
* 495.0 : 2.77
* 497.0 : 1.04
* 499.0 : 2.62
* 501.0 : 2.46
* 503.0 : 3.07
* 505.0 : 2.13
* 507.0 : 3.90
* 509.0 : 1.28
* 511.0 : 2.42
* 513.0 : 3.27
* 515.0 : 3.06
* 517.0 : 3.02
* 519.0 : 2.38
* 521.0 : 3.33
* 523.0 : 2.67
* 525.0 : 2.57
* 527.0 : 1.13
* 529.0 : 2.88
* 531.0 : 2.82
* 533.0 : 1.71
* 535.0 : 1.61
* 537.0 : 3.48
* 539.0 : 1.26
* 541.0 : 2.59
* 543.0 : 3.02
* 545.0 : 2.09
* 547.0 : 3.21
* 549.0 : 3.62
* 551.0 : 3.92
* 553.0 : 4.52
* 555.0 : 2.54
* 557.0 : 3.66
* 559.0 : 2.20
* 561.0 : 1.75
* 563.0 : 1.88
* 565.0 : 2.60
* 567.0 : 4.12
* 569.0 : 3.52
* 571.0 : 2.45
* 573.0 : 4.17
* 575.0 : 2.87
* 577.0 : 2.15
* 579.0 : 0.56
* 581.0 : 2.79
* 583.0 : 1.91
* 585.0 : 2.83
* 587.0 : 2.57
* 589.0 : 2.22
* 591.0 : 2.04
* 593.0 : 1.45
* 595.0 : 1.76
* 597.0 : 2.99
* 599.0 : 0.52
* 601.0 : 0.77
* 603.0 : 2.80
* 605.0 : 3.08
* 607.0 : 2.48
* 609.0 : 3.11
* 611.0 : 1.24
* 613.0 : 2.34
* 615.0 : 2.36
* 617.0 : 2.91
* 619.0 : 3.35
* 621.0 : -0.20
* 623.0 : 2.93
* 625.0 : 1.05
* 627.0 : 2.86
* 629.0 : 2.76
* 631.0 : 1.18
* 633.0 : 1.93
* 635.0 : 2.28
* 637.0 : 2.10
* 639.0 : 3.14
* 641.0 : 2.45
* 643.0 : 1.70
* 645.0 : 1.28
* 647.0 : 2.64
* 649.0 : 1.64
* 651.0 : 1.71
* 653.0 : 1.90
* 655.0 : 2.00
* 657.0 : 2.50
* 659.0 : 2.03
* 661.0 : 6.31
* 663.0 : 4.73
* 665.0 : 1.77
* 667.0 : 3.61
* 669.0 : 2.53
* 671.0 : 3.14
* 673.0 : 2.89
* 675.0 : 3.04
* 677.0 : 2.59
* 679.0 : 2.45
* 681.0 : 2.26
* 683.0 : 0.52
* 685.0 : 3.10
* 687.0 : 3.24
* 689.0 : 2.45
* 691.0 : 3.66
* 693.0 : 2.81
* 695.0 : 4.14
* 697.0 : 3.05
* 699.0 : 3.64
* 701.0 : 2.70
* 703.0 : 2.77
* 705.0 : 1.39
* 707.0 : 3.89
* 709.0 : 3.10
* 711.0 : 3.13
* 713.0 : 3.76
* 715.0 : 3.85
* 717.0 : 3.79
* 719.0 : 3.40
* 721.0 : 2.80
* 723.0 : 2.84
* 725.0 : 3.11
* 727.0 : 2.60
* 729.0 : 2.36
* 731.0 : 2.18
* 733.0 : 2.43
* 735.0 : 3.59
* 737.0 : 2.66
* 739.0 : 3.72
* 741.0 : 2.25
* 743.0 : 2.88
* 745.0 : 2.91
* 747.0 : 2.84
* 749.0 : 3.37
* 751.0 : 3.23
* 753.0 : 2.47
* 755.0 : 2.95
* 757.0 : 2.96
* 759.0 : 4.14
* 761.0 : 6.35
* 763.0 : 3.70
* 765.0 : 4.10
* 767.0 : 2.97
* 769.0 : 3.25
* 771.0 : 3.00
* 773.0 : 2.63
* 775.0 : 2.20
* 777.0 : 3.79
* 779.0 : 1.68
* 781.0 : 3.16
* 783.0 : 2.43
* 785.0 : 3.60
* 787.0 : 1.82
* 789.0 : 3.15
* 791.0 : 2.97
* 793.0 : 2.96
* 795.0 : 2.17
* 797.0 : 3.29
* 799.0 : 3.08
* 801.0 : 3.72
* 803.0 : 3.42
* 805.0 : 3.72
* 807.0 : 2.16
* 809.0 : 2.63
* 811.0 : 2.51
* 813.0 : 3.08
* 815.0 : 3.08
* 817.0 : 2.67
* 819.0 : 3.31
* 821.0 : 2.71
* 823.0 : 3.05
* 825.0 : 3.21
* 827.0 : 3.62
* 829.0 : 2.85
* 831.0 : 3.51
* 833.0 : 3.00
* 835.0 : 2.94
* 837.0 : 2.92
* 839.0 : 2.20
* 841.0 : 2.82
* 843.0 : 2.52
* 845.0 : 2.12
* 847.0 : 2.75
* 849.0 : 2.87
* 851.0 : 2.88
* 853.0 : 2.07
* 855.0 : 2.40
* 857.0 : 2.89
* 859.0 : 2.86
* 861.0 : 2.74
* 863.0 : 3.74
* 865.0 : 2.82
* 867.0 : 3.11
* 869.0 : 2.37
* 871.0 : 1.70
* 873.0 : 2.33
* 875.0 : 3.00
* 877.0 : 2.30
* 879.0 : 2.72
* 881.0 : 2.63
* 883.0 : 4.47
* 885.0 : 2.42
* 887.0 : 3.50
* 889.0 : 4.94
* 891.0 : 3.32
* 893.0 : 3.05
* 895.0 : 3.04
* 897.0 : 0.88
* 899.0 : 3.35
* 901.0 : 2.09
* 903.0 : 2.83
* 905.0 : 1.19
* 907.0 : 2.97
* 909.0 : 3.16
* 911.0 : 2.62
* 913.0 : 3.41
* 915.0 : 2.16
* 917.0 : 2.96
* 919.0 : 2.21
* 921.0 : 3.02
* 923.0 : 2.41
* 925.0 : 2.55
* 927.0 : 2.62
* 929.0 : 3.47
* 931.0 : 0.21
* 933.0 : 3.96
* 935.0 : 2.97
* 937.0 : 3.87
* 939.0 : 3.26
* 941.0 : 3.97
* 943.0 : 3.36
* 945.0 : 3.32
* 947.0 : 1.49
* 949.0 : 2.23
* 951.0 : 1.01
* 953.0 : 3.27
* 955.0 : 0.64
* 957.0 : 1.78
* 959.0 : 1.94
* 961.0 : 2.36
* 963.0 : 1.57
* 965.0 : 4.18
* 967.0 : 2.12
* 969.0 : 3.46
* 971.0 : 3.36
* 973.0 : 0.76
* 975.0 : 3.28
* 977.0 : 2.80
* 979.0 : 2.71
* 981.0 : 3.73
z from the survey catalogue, 0.77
